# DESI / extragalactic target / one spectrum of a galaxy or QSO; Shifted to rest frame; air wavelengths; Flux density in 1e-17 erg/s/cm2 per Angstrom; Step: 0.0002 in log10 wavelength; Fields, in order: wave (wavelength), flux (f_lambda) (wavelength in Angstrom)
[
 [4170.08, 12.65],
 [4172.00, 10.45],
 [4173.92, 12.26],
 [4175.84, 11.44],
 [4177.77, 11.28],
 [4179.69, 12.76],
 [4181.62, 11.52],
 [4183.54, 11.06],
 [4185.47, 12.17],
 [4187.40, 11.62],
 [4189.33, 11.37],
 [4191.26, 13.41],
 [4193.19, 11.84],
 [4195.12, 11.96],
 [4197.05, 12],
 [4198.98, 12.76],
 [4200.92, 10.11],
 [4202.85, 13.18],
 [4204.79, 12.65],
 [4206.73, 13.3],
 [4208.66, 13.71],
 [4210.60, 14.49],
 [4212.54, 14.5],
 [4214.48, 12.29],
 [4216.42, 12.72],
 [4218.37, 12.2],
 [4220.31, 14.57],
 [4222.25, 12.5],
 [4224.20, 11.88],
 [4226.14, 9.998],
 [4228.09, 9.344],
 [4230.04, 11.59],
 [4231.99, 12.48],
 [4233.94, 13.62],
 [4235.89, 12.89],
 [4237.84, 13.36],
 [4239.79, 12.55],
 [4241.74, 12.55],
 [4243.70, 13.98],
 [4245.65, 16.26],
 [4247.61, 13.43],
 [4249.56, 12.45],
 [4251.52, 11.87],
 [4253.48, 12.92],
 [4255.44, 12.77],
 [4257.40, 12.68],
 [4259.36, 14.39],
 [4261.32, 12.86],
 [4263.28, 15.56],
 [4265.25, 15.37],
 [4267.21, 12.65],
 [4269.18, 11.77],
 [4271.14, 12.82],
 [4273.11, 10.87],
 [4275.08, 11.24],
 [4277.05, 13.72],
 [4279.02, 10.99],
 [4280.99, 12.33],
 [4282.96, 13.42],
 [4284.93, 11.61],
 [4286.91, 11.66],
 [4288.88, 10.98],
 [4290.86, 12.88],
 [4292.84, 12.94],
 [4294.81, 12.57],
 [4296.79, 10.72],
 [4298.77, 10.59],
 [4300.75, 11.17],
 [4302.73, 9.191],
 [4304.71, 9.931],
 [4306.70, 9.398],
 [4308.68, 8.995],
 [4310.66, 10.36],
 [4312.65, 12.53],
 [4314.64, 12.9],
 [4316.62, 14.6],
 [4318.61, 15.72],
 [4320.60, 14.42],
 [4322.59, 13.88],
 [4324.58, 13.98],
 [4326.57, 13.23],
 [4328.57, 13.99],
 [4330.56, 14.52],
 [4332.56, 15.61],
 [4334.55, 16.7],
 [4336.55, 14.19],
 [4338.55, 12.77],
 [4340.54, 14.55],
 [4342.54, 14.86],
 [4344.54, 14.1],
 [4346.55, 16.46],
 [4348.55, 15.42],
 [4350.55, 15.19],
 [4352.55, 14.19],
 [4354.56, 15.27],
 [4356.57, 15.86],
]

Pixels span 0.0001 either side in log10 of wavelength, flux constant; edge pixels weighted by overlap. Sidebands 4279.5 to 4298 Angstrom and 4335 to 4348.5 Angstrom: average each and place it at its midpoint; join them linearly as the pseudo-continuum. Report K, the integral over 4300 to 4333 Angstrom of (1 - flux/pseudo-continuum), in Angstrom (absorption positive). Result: 2.2 Angstrom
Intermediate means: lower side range 12.1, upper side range 14.6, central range 12.6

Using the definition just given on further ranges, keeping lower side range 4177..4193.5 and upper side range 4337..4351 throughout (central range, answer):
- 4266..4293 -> 2.9 Angstrom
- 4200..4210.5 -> -0.4 Angstrom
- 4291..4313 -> 5.0 Angstrom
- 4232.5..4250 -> -0.8 Angstrom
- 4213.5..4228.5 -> 0.6 Angstrom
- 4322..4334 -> 0.1 Angstrom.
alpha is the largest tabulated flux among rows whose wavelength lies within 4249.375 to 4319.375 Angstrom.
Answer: 15.72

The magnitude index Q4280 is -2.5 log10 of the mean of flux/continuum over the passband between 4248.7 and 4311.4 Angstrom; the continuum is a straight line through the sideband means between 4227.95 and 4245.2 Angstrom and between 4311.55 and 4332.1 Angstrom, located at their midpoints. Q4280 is 0.12 mag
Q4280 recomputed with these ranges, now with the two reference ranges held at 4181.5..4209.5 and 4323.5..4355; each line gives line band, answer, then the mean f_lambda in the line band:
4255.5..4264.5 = -0.04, 13.8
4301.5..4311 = 0.42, 9.57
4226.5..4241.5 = 0.06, 12.2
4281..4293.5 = 0.13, 12.2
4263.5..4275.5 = 0.06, 12.7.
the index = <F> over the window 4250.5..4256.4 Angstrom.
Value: 12.5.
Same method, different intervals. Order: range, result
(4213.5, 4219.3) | 12.4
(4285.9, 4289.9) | 11.3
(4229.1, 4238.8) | 12.8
